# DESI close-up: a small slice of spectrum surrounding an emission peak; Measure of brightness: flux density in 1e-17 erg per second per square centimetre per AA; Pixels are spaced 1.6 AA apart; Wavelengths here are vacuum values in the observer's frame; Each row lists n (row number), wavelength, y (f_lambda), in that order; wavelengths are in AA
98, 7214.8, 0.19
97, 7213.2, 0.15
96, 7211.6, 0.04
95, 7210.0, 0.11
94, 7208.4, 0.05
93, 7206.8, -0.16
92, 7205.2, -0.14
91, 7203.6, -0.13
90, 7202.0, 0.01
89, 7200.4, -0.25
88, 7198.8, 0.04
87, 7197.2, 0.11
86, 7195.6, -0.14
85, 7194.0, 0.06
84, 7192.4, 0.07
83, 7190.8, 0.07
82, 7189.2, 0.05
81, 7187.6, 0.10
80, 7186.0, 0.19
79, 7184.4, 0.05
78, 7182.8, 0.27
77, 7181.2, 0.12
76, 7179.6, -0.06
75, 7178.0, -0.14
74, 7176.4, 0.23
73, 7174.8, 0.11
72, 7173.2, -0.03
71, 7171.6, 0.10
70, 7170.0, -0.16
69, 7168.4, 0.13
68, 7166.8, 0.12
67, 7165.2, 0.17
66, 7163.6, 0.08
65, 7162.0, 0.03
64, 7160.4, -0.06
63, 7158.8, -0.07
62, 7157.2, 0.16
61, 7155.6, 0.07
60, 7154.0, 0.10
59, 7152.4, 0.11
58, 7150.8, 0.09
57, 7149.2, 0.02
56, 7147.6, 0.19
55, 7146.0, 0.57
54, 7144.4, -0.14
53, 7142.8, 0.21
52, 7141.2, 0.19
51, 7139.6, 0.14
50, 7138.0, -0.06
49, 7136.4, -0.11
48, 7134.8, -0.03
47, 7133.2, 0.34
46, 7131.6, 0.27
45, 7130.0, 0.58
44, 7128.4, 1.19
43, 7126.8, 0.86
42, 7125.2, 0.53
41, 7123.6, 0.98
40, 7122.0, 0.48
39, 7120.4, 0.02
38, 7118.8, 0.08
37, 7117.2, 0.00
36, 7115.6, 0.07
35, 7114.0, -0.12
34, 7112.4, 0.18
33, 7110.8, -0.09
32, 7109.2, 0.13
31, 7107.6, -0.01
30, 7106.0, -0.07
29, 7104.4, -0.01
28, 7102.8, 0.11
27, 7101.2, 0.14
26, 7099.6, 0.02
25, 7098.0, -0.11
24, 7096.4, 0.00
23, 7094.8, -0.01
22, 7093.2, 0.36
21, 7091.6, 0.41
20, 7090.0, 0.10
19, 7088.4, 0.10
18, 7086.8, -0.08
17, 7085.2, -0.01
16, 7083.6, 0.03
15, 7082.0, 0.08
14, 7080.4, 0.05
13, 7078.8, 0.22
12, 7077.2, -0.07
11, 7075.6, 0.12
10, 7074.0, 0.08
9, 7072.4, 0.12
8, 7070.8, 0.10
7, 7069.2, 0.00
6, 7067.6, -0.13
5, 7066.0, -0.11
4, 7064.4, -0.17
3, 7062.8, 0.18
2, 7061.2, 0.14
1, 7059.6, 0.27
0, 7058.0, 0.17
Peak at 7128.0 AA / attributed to [O II]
